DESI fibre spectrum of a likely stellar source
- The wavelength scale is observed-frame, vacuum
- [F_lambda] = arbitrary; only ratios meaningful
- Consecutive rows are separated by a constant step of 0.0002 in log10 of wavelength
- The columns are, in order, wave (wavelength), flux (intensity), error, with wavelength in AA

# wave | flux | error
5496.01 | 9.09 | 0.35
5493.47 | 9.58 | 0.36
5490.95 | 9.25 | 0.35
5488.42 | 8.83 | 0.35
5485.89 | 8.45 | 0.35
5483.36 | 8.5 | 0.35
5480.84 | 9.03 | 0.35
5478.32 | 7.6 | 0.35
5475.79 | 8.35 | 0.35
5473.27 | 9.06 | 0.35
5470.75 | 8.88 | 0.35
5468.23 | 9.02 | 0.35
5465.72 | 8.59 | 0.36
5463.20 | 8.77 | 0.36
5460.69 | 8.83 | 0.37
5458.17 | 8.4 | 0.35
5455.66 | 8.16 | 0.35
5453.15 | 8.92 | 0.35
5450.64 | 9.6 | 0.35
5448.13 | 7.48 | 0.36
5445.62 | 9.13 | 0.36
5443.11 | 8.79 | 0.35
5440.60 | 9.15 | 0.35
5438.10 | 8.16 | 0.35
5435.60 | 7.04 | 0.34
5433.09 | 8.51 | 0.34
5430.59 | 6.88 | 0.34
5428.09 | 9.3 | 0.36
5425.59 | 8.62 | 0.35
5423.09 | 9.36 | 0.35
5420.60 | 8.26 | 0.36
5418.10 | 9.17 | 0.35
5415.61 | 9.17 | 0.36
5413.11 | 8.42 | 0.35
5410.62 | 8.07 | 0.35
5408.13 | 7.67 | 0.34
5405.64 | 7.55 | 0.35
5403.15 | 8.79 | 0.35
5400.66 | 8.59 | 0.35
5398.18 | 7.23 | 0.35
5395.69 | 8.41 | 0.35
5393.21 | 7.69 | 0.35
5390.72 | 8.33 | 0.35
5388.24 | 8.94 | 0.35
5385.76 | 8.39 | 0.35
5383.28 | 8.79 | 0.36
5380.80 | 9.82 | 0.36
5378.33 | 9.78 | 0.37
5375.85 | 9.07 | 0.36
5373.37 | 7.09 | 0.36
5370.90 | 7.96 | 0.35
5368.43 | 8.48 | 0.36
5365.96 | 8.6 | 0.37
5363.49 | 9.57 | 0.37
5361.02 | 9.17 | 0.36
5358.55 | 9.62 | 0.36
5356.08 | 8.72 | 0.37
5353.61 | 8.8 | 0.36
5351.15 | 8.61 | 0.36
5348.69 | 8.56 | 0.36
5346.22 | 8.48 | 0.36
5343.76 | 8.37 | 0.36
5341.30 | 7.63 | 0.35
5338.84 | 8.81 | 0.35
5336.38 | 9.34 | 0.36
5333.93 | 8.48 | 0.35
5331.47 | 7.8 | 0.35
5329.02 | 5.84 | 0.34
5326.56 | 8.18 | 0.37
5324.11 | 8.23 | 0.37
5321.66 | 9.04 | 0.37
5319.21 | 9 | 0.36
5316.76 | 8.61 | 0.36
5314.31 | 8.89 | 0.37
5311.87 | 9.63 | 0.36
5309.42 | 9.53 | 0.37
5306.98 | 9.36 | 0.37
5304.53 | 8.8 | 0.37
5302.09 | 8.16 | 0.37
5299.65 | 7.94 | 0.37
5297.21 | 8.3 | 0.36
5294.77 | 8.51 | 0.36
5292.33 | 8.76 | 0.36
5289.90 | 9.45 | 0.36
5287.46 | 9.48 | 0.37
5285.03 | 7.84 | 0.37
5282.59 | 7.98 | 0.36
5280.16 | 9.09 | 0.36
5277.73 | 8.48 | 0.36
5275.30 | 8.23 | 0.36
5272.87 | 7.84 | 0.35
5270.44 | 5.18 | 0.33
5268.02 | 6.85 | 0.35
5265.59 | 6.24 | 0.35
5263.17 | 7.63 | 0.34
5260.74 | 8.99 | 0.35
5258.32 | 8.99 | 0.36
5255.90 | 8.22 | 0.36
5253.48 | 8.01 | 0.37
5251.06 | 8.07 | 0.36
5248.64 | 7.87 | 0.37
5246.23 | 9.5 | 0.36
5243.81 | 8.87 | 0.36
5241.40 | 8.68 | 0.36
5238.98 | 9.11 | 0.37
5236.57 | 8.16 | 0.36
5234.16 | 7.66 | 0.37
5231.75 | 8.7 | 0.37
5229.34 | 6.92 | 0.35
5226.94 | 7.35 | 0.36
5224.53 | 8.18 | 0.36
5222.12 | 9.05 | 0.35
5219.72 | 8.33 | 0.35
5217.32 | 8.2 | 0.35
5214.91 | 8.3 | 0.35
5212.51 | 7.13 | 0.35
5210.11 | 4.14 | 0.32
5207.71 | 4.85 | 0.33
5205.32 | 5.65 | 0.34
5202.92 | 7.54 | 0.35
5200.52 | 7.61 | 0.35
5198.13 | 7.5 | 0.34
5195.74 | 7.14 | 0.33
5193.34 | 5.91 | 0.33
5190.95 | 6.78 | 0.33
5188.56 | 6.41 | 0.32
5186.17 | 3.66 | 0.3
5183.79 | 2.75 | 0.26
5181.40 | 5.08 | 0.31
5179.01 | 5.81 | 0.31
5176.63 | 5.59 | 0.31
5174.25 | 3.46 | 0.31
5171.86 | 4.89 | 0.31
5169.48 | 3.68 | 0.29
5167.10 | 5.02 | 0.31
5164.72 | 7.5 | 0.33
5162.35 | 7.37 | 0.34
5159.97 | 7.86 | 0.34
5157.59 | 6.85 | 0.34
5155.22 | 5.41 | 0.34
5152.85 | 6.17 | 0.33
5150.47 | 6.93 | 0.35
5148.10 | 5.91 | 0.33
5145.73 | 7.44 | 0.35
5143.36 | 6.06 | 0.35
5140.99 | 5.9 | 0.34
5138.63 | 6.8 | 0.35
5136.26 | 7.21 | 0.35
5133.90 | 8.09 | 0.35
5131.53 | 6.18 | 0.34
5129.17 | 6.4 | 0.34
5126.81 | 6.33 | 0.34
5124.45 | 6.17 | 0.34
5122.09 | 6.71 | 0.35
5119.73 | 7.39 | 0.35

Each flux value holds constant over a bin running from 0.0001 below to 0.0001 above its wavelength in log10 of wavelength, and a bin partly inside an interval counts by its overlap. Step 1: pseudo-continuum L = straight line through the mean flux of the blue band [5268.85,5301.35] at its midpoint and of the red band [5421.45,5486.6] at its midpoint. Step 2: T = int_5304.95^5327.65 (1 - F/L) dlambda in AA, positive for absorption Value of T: -1.8 AA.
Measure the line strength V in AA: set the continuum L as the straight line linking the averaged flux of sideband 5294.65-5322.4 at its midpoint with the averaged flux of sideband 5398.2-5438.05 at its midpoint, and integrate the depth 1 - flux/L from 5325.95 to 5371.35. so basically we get 0.77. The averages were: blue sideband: 8.82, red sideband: 8.32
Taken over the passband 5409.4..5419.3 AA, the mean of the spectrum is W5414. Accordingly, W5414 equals 8.71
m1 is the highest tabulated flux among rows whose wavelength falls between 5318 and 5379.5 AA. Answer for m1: 9.78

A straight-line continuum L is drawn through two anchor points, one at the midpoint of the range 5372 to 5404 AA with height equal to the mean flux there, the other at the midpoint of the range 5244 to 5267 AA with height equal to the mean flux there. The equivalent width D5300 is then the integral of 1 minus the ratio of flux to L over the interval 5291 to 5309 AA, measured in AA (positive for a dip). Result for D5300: -0.6 AA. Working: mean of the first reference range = 8.19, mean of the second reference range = 8.53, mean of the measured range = 8.6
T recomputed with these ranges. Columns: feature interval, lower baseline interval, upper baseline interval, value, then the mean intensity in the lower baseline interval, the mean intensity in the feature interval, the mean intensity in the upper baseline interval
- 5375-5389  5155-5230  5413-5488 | -2.0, 6.32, 9.14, 8.59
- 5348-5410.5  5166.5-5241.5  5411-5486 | -4.4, 6.52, 8.56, 8.58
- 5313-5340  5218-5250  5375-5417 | 0.2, 8.34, 8.39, 8.51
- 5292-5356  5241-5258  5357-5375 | 0.5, 8.48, 8.53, 8.65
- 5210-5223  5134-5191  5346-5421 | -2.4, 5.88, 7.77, 8.58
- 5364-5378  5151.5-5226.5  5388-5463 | -0.9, 6.27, 8.41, 8.42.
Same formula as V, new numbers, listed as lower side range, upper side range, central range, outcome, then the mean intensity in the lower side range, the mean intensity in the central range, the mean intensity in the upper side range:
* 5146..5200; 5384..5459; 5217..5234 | -4.5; 5.85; 8.07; 8.41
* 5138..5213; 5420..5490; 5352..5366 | -2.6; 5.95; 9.11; 8.57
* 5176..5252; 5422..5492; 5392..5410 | 0.5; 7.09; 7.99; 8.59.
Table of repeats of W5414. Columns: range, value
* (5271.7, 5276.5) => 8.03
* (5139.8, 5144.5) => 5.99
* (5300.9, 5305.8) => 8.48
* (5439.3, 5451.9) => 8.82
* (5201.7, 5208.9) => 6.02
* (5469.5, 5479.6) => 8.47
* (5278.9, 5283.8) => 8.54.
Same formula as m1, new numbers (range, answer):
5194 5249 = 9.5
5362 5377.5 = 9.57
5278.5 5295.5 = 9.48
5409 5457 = 9.6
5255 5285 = 9.09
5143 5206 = 7.86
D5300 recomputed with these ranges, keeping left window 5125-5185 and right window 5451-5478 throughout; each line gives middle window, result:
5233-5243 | -2.50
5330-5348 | -1.83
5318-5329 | -1.23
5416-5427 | -0.75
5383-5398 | -0.49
